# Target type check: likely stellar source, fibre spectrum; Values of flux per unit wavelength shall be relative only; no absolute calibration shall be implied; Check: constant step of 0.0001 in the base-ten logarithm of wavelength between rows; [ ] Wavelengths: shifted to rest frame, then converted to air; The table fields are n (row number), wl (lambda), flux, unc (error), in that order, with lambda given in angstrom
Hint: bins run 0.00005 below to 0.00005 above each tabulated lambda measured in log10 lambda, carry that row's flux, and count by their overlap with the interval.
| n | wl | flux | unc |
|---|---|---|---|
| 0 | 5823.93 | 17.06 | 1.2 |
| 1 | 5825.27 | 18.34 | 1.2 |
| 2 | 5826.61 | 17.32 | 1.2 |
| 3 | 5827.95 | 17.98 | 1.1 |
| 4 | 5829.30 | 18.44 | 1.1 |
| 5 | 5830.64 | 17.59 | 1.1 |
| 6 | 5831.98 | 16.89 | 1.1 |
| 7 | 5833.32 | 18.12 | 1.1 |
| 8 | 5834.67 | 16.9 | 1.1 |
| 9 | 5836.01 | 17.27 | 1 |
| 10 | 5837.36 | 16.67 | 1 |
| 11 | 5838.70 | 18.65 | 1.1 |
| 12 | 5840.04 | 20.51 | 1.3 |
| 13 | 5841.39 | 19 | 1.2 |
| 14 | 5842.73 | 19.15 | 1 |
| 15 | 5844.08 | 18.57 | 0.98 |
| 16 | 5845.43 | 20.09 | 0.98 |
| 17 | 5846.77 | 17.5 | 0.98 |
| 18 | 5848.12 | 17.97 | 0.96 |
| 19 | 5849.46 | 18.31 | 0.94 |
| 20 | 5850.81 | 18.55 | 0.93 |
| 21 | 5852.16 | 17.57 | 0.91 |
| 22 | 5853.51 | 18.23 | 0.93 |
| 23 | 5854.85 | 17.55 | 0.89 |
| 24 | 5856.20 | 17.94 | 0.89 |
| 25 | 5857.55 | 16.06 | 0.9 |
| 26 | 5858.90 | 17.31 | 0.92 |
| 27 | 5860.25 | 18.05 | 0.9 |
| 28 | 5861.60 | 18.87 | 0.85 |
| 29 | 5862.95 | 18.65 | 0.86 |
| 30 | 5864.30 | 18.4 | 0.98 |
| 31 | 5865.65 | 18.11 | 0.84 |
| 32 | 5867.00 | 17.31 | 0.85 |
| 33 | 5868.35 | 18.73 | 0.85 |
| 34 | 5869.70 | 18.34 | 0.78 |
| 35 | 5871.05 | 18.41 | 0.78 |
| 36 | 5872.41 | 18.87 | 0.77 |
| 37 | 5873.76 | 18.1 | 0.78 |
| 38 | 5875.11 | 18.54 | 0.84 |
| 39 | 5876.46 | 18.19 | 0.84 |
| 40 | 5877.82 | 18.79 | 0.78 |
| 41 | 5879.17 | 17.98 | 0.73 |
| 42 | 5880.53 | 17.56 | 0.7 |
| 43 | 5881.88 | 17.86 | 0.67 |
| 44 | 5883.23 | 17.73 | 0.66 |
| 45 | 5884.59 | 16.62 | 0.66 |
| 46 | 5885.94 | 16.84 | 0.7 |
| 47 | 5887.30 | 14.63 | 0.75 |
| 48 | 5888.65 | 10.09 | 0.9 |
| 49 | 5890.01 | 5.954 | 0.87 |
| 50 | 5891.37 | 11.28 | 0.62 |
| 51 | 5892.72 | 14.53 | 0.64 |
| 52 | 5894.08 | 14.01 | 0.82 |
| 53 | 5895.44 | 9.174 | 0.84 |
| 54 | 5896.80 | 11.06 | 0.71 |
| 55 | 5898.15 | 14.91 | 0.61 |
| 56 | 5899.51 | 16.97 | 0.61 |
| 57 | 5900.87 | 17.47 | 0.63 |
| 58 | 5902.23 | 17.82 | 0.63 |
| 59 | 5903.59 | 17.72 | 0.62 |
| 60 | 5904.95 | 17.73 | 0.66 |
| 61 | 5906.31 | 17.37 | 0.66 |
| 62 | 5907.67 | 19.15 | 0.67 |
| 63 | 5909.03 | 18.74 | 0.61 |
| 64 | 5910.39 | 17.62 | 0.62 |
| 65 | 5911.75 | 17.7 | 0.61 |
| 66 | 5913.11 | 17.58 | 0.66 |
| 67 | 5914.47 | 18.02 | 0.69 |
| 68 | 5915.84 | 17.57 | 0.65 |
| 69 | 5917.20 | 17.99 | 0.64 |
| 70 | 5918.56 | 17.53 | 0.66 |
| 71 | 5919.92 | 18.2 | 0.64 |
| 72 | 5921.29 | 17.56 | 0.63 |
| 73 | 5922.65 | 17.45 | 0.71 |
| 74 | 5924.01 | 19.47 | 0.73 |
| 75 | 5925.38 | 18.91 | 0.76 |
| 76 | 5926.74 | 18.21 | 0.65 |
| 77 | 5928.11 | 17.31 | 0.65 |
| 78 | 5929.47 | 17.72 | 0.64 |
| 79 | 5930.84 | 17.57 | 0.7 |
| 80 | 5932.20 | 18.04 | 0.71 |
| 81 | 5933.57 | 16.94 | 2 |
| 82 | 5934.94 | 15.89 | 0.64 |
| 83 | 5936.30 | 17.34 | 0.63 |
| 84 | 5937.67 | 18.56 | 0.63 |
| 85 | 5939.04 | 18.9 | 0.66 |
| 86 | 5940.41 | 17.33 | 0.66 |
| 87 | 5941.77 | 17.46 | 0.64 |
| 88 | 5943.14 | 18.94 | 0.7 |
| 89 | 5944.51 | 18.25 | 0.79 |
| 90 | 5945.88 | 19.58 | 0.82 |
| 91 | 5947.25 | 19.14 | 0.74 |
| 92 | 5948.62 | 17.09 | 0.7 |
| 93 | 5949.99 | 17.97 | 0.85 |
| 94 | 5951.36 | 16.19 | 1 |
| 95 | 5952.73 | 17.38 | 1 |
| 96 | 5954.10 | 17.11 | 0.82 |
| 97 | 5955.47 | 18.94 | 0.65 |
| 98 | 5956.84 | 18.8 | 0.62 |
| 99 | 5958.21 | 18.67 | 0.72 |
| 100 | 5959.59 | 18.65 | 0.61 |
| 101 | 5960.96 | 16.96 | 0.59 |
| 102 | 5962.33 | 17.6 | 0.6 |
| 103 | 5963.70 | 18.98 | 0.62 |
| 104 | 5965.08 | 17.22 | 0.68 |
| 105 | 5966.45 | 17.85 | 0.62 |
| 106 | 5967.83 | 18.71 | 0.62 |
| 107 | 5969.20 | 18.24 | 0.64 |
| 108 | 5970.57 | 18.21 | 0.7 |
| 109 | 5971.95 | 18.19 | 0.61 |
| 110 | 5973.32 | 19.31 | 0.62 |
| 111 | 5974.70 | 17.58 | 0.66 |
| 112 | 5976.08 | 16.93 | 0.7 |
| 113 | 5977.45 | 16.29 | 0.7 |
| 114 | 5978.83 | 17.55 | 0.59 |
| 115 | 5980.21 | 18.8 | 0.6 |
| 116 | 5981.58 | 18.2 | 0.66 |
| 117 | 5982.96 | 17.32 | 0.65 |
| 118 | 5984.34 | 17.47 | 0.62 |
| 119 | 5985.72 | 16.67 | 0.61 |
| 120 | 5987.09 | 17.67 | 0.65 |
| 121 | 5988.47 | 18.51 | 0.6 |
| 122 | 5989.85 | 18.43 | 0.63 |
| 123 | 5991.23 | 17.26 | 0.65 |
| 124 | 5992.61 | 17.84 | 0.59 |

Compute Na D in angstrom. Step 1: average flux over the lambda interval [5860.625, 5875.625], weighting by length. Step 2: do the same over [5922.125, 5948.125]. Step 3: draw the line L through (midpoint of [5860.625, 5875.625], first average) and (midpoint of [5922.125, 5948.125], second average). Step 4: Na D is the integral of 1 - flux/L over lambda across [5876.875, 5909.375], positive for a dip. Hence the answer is 4.9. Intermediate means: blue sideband 18.4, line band 15.5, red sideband 18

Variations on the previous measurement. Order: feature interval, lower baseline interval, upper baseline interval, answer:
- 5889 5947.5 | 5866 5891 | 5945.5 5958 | 1.9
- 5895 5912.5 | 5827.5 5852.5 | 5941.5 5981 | 1.5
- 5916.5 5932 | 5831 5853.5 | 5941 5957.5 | 0.1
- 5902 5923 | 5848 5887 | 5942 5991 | 0.1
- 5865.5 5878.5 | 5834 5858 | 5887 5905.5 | -2.0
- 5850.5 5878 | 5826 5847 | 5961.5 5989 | 0.0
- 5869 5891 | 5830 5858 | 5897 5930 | 1.7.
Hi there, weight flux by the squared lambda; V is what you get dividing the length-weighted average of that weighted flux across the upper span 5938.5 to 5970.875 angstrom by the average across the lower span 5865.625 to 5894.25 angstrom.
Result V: 1.1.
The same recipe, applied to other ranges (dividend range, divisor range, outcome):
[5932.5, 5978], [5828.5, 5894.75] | 1.07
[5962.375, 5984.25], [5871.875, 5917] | 1.14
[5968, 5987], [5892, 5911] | 1.14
